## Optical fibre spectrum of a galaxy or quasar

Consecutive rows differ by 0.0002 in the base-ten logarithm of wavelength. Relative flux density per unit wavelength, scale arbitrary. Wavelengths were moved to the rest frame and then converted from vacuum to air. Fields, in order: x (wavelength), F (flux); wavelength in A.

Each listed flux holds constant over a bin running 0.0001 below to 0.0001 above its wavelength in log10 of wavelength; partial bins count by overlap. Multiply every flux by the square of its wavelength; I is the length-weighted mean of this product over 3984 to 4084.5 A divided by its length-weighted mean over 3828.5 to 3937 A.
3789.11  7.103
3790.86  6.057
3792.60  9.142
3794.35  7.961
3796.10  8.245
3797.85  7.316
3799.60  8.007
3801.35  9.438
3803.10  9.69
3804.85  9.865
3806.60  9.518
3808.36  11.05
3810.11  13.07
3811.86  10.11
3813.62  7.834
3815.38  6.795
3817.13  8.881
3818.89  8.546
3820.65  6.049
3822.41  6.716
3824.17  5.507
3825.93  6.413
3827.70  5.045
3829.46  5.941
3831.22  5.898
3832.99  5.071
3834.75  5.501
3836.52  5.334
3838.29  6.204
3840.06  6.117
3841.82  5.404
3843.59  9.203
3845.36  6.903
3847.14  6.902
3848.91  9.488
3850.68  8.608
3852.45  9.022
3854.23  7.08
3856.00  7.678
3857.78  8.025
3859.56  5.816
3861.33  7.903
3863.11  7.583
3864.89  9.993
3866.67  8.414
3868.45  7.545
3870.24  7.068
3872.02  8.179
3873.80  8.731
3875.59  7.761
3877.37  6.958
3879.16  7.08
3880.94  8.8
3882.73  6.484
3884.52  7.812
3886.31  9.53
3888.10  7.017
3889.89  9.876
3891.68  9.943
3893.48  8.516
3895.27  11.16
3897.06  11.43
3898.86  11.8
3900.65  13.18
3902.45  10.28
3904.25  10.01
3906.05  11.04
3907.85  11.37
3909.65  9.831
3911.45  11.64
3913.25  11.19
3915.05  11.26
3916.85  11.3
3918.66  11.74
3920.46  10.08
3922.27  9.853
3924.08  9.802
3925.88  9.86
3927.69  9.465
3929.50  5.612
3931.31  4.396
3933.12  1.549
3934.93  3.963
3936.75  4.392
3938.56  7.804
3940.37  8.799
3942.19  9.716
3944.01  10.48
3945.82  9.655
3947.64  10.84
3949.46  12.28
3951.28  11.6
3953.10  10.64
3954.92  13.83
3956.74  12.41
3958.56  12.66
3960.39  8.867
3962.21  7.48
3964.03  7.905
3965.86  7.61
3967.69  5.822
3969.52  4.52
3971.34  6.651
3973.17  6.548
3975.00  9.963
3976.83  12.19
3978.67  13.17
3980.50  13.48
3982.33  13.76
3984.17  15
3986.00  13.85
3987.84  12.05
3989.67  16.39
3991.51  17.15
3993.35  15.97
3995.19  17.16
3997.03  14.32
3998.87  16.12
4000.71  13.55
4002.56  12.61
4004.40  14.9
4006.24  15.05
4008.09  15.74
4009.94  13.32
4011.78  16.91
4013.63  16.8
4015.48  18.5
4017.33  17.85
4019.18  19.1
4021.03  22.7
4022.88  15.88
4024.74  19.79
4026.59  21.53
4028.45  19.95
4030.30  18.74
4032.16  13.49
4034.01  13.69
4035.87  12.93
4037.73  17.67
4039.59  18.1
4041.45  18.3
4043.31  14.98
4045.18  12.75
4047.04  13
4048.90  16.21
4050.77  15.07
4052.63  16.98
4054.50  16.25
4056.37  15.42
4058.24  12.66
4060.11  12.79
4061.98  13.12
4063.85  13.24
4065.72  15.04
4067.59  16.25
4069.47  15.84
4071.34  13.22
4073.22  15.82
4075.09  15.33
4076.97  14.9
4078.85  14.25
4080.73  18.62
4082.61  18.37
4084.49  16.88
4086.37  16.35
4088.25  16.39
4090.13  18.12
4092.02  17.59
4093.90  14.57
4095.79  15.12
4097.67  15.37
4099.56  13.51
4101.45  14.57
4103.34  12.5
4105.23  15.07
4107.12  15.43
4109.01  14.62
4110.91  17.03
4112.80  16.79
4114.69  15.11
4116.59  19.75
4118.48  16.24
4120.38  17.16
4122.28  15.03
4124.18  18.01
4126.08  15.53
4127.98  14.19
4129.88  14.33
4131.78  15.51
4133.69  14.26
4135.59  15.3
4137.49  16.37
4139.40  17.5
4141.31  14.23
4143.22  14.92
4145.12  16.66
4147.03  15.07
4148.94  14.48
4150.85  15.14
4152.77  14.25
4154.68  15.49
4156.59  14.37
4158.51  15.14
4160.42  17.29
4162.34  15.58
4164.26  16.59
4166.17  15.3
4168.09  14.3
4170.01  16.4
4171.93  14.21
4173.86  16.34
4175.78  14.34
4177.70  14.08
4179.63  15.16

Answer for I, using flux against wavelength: 2.05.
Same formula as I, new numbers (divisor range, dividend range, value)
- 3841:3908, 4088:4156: 2.03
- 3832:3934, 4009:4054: 2.13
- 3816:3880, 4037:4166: 2.46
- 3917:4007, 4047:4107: 1.51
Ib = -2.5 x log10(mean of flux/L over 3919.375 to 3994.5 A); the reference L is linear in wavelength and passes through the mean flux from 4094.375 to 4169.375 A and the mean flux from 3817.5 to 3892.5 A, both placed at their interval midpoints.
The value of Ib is 0.048 mag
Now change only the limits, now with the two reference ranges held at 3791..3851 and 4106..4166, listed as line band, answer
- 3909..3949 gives 0.178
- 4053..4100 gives -0.091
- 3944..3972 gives 0.163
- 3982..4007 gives -0.224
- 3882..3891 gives 0.140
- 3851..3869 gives 0.095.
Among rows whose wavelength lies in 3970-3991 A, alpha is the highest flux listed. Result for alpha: 16.39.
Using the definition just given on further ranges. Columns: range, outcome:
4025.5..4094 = 21.53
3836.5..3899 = 11.8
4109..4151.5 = 19.75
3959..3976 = 9.963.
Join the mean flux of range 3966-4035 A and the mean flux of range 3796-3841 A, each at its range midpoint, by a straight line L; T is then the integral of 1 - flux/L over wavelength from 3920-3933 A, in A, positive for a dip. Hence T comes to 4.2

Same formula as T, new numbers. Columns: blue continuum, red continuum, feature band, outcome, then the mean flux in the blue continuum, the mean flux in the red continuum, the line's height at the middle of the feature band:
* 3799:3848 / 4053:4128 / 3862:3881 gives 2.1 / 7.53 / 15.6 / 8.98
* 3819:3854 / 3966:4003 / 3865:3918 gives -4.0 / 6.65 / 12.4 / 8.79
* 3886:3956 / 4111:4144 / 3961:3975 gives 5.3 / 9.67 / 15.9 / 11.1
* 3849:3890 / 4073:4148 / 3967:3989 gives 1.6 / 7.95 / 15.8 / 11.5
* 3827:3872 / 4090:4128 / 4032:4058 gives -3.2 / 7.14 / 15.8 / 13.6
